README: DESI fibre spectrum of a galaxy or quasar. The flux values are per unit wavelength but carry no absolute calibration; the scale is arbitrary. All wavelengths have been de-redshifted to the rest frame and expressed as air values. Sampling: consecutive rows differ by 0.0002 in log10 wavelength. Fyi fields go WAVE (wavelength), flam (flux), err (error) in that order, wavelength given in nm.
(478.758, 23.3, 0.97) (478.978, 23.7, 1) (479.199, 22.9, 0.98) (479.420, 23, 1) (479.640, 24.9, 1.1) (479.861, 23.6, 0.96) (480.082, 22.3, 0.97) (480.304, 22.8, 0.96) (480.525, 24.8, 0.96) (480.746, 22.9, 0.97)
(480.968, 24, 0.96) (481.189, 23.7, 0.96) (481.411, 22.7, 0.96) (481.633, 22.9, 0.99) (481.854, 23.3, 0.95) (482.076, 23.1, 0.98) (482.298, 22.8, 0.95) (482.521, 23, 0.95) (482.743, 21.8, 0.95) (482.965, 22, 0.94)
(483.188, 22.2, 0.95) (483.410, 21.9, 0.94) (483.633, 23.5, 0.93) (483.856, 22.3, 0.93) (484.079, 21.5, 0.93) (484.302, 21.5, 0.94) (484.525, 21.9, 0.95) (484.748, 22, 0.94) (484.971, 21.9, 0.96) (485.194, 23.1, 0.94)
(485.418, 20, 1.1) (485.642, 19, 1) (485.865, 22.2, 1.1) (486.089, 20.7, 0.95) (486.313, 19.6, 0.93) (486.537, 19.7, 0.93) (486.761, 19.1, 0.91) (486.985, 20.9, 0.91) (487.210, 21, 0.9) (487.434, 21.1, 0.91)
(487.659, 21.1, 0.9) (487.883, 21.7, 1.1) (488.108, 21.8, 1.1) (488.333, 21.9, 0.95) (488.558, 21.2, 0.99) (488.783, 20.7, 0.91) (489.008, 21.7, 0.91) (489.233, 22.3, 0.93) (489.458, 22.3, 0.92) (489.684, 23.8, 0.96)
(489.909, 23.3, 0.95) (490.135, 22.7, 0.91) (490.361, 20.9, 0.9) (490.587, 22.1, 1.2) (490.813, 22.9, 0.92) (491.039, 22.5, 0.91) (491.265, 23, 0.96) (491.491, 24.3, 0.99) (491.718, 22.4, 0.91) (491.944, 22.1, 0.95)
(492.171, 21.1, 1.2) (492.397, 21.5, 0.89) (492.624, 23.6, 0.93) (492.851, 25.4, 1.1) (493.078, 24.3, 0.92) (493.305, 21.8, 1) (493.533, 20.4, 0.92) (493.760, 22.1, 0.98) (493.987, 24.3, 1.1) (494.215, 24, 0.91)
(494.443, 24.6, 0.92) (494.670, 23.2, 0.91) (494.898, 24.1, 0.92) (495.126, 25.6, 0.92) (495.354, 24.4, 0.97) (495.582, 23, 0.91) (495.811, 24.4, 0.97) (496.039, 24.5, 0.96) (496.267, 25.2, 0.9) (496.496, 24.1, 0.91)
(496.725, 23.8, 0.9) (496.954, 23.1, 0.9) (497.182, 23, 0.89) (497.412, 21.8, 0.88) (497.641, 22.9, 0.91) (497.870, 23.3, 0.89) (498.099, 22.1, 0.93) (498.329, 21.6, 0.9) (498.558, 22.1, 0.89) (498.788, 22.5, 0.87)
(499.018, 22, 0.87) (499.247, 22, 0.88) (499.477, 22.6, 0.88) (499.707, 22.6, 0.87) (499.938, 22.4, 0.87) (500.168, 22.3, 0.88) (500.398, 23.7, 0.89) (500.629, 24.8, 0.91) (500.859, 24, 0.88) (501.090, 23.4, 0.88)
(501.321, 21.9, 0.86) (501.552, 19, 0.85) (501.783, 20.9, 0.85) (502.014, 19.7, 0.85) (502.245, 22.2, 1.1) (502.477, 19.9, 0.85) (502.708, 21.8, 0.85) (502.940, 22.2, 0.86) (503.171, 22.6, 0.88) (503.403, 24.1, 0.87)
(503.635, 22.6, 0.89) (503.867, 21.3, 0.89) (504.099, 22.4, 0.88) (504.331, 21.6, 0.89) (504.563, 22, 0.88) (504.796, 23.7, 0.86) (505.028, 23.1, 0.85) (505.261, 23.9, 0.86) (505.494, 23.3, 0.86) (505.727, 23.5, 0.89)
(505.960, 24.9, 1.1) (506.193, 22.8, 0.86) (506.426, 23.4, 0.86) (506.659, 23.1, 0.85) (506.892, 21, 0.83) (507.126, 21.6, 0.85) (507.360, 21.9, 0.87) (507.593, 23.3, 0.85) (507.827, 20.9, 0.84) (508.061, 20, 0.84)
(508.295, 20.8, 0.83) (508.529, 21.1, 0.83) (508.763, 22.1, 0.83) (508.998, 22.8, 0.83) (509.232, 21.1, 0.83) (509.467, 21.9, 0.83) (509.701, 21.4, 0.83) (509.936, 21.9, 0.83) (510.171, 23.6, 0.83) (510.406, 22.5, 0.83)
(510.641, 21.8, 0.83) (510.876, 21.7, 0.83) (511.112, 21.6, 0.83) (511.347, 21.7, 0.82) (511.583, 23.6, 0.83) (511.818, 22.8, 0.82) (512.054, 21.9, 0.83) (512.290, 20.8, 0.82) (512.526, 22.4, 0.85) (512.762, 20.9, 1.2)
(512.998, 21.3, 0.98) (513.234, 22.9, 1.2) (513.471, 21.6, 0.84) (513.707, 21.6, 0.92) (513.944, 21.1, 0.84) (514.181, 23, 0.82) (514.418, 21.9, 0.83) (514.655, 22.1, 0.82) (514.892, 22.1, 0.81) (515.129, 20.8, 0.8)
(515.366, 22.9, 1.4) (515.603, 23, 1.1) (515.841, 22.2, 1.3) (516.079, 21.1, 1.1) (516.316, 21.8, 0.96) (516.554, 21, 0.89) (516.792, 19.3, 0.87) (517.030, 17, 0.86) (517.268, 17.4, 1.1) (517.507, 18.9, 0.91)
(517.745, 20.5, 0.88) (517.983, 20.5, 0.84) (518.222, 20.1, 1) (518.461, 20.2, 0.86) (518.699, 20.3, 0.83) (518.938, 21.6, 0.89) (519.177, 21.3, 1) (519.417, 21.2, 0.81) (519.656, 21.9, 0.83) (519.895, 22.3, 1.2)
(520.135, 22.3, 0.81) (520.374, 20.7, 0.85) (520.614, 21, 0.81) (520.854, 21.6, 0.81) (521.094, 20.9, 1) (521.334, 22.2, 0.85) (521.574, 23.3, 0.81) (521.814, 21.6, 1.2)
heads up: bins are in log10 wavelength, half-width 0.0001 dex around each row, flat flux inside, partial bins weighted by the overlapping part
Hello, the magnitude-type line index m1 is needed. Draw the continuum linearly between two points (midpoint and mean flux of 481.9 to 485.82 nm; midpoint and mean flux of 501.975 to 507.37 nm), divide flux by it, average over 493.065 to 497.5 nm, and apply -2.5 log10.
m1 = -0.06 mag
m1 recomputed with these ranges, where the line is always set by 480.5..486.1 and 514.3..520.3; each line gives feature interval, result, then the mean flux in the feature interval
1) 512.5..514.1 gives -0.029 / 21.7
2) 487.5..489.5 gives 0.025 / 21.6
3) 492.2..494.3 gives -0.050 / 23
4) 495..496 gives -0.119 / 24.4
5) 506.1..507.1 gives -0.055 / 22.5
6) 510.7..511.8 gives -0.050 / 22.2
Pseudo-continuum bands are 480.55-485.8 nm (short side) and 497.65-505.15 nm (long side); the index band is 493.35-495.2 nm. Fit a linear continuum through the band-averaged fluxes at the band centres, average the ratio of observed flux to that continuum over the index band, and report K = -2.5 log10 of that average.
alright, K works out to -0.05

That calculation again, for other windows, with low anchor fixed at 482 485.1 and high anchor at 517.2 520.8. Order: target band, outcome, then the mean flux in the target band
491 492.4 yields -0.029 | 22.5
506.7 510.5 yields -0.030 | 21.8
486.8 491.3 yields 0.006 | 21.9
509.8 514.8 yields -0.051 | 22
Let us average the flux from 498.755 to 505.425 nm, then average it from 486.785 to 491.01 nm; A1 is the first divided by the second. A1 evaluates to 1.02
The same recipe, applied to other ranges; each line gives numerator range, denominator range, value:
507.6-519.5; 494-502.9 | 0.94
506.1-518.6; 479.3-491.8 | 0.97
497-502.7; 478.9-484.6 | 0.97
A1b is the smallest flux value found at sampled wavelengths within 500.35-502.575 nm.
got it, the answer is 19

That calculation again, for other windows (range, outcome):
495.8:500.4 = 21.6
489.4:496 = 20.4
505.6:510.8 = 20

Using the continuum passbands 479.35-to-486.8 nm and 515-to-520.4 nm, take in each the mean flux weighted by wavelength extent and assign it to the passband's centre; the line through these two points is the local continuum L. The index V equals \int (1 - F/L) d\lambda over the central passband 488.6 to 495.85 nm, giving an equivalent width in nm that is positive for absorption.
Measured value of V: -0.35 nm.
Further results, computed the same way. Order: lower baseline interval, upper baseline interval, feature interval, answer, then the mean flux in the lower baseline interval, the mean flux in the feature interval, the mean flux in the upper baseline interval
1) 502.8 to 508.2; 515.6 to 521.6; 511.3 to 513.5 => -0.04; 22.6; 22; 20.8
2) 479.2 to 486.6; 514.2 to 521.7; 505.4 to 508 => -0.14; 22.3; 22.6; 21.1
